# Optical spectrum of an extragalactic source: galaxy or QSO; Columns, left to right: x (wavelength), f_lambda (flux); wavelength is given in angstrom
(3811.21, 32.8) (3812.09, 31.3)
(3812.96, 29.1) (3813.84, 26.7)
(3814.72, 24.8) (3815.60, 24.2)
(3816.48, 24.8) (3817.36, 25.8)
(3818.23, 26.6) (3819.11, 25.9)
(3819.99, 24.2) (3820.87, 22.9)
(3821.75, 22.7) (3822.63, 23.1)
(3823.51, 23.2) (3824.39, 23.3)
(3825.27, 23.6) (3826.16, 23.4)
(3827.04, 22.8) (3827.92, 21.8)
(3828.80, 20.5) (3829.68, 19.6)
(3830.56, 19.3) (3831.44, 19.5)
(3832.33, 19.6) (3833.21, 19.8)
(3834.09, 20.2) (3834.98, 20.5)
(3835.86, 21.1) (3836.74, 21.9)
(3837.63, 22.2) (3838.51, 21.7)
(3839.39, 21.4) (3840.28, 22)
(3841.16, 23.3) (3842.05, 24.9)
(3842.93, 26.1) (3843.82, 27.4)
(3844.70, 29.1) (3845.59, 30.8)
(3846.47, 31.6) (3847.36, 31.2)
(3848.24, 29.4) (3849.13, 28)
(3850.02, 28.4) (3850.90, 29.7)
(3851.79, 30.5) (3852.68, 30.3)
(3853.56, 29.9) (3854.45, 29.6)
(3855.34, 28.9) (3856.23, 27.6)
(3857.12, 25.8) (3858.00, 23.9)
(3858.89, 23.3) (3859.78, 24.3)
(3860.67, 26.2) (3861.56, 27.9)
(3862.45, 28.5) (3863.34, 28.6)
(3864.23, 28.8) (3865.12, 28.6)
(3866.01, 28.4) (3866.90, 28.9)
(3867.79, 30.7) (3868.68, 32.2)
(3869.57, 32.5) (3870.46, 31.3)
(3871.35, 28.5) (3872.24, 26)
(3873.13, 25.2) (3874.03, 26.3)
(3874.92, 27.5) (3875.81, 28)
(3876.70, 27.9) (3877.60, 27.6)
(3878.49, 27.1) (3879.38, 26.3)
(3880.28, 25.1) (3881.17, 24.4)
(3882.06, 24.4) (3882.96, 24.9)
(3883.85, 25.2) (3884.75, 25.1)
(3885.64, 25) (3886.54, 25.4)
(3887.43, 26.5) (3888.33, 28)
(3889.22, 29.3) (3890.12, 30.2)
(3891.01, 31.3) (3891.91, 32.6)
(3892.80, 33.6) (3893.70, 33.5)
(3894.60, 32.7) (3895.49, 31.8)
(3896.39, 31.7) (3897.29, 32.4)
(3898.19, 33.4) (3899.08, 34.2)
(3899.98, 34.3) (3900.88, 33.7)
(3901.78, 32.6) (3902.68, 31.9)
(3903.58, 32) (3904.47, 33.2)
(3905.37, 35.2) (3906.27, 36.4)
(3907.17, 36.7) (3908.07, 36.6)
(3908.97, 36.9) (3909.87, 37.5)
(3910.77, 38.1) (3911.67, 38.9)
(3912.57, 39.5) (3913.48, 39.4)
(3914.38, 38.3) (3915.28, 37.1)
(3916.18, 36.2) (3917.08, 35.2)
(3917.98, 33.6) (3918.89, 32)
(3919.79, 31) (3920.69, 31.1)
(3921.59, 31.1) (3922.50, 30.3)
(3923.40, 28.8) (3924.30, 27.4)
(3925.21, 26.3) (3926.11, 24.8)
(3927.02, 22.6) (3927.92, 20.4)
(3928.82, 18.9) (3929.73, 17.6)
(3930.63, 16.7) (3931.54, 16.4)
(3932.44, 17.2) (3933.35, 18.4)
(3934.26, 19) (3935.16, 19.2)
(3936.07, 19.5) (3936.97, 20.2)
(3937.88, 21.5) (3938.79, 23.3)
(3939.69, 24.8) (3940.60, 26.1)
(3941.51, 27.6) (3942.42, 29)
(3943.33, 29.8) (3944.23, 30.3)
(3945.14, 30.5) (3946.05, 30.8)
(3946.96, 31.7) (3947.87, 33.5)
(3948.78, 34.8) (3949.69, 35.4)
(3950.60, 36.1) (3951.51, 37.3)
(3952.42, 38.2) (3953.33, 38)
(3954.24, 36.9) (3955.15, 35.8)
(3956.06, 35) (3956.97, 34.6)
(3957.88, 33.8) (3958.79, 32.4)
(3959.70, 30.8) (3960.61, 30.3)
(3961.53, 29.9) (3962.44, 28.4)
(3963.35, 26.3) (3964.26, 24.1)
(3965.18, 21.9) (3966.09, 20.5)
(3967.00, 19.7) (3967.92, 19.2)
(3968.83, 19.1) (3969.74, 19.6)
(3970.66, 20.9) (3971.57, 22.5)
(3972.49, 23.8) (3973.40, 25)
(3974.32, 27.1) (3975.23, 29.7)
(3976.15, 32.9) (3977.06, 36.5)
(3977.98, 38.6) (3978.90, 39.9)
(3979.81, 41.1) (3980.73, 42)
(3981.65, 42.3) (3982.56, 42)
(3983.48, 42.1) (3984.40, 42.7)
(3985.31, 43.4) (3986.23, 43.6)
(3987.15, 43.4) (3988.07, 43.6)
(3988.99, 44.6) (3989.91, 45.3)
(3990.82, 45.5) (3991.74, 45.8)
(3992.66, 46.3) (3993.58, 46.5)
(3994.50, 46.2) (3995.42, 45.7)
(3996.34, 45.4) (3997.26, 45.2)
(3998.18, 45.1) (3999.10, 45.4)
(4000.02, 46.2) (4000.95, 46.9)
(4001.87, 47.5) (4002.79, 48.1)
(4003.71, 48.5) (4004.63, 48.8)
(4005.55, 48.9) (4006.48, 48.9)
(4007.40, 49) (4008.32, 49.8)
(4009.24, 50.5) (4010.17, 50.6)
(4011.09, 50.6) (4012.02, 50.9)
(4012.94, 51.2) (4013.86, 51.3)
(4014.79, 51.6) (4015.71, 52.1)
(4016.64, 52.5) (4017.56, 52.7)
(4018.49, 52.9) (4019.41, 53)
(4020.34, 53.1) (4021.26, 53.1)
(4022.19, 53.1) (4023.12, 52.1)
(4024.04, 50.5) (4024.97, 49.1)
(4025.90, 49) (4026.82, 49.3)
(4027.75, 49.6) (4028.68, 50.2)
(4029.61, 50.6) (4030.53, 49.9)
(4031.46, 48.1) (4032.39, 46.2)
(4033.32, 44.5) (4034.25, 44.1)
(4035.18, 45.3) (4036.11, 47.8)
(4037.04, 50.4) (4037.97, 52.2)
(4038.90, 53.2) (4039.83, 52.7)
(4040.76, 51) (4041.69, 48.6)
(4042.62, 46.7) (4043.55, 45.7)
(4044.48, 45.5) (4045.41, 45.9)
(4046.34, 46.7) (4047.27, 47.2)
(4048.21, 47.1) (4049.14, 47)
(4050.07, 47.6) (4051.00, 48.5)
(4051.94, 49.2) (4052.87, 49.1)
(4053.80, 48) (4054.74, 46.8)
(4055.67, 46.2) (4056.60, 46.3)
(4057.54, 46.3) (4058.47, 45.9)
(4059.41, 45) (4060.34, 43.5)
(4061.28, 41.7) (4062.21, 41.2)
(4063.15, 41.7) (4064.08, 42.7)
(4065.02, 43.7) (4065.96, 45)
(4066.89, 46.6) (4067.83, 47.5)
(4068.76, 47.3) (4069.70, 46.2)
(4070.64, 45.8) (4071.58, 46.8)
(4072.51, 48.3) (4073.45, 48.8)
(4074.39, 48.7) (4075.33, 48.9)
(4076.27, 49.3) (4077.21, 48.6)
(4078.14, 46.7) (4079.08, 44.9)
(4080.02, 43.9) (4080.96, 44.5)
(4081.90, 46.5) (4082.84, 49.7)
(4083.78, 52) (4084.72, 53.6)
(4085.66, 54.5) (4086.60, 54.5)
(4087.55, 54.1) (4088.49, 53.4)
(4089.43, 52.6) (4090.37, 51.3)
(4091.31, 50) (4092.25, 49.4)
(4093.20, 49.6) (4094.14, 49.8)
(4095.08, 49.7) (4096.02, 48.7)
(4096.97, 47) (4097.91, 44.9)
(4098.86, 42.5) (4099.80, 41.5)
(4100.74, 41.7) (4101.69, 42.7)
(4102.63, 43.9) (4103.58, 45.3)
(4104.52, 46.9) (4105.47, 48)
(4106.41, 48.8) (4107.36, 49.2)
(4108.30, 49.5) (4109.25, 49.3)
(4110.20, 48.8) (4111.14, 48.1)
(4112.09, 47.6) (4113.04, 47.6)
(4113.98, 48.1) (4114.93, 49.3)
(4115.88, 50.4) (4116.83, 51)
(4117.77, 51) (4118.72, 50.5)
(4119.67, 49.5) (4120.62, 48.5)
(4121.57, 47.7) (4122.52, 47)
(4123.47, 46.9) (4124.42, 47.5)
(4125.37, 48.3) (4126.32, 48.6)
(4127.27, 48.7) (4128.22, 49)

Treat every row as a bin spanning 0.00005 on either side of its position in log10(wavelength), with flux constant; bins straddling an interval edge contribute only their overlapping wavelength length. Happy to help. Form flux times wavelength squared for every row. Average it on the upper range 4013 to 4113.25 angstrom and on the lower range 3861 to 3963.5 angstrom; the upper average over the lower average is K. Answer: 1.75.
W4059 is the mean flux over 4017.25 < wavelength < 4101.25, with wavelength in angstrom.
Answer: 48.1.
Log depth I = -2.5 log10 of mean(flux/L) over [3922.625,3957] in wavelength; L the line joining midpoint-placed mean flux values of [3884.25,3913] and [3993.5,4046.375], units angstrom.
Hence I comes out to 0.38 mag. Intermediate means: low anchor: 32.8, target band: 27.2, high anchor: 49.1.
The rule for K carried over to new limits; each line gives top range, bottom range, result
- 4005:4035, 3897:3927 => 1.58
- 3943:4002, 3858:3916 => 1.21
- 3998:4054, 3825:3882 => 2.06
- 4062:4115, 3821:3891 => 2.06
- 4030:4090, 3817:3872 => 2.06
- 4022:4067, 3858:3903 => 1.79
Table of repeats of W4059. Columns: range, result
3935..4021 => 37.8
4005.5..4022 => 51.3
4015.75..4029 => 51.5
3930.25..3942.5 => 21.1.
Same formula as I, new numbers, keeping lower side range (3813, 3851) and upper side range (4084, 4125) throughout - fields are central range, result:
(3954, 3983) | 0.211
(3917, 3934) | 0.286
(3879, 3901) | 0.003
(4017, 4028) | -0.241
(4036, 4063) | -0.086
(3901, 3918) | -0.160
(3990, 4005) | -0.188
